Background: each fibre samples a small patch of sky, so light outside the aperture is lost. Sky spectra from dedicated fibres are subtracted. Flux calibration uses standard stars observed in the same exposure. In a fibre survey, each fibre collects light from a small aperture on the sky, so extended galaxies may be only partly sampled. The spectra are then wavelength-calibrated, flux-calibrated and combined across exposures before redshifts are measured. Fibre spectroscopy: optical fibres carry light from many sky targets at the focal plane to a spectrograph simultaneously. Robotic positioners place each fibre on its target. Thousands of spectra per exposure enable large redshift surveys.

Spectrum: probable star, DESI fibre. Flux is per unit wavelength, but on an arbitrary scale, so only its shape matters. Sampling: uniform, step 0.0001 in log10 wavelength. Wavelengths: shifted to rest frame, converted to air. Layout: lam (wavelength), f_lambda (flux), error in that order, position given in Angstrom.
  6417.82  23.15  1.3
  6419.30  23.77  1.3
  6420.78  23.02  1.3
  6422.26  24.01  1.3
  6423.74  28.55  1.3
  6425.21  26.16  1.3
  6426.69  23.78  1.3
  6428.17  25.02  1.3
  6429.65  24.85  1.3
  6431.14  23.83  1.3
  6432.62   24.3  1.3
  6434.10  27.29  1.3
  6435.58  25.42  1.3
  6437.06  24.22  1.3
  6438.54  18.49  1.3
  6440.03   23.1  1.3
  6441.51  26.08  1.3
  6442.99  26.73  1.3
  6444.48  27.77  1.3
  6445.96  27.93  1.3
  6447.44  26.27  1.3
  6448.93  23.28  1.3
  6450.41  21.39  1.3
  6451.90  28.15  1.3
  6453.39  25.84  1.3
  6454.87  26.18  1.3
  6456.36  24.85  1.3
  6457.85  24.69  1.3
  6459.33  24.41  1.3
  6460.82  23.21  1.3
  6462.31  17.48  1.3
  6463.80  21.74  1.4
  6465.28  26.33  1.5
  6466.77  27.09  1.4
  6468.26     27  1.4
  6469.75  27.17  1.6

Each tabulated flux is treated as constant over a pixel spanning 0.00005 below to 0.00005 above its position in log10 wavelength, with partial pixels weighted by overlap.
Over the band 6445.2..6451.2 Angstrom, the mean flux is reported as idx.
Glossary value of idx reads 24.8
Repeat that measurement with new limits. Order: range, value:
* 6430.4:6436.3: 25.2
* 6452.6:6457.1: 25.6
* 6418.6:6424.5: 24.9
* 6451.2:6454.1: 27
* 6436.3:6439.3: 21.4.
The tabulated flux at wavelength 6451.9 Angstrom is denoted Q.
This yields 28.15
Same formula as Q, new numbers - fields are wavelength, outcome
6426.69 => 23.78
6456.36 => 24.85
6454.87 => 26.18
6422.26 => 24.01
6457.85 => 24.69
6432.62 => 24.3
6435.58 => 25.42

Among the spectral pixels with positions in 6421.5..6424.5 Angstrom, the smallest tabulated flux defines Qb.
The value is 24.01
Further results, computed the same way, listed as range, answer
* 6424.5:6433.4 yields 23.78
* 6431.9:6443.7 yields 18.49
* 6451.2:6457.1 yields 24.85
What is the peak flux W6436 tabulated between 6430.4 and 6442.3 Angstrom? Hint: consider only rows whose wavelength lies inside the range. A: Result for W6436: 27.29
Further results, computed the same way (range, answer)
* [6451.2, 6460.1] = 28.15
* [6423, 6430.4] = 28.55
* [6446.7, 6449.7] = 26.27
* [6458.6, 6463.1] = 24.41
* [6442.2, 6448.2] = 27.93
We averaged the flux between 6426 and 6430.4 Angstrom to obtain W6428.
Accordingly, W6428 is 24.5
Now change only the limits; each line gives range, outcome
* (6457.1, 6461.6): 24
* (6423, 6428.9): 25.9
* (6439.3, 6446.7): 26.3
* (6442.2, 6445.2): 27.2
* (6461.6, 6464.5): 19.6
